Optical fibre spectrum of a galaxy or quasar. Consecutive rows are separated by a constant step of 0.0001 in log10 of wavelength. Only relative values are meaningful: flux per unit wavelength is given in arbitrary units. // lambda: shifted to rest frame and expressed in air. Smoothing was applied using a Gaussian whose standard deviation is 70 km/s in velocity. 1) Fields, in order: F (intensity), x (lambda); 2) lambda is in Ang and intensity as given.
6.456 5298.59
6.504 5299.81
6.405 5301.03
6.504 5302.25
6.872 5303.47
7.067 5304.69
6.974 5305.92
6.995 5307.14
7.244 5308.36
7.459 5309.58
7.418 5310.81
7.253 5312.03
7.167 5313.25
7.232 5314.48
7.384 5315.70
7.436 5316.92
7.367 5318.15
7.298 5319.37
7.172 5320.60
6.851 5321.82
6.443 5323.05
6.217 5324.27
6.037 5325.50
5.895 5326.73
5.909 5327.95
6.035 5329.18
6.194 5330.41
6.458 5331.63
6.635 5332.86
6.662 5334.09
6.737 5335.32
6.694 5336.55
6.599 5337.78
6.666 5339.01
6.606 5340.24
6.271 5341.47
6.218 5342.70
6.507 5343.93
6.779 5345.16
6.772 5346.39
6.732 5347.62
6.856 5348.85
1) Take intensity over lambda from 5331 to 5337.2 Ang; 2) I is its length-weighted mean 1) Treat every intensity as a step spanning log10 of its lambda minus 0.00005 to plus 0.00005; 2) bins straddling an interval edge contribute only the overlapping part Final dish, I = 6.63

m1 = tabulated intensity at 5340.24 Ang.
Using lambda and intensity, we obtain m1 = 6.606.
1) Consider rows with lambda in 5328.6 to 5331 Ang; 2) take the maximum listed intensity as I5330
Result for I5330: 6.194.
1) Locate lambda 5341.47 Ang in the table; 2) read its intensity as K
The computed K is 6.271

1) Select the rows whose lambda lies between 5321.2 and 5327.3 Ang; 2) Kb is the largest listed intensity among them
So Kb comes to 6.851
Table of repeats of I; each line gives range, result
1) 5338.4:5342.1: 6.51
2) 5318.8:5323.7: 6.93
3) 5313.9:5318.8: 7.37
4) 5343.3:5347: 6.69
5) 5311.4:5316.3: 7.26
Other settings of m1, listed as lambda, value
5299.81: 6.504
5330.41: 6.194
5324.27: 6.217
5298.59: 6.456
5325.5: 6.037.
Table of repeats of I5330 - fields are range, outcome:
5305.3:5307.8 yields 6.995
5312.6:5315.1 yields 7.232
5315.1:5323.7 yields 7.436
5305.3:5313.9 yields 7.459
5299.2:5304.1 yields 6.872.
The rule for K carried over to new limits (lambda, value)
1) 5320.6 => 7.172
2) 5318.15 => 7.367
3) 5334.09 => 6.662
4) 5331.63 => 6.458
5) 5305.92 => 6.974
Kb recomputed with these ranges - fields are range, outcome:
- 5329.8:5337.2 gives 6.737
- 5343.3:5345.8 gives 6.779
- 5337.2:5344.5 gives 6.666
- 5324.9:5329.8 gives 6.037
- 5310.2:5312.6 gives 7.418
